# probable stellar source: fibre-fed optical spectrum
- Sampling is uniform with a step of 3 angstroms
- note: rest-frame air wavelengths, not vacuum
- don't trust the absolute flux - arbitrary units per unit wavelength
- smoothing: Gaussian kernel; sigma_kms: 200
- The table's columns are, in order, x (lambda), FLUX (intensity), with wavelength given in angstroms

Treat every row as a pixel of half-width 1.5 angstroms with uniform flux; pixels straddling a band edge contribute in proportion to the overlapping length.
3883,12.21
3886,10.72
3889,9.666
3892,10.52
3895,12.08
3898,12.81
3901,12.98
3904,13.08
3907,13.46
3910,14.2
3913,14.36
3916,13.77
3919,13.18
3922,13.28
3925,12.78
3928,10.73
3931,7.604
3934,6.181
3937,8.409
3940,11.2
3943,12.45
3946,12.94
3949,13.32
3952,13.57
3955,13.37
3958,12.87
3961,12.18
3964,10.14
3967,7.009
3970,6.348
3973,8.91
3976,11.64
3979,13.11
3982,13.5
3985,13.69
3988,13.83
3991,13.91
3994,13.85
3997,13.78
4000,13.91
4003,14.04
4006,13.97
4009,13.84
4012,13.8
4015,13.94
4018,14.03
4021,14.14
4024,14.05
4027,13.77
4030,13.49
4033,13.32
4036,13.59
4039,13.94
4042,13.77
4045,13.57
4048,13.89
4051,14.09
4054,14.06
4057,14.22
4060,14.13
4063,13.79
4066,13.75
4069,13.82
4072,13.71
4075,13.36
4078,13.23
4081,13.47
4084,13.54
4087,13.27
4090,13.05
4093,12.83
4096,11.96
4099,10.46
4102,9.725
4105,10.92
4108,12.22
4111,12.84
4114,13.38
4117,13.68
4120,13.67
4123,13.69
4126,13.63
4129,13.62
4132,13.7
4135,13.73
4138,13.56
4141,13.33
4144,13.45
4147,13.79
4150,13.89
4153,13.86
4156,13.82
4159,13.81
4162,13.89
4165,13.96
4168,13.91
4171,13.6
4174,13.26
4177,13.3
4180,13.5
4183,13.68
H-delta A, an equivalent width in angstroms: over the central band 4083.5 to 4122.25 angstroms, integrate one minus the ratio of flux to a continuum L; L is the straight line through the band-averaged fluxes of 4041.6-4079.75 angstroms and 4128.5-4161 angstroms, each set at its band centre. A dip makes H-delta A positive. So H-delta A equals 3.7 angstroms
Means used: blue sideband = 13.8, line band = 12.4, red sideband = 13.7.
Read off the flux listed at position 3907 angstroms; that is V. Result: 13.46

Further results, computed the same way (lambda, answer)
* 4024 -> 14.05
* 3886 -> 10.72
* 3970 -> 6.348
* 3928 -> 10.73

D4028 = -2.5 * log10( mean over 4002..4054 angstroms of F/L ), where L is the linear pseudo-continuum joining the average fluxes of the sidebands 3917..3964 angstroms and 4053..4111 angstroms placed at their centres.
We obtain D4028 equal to -0.12 mag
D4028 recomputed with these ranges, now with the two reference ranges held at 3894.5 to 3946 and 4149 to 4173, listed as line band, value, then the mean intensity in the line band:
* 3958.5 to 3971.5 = 0.31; 9.22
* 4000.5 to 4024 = -0.11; 14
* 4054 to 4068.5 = -0.07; 14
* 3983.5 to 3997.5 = -0.11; 13.8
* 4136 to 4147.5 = 0.01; 13.5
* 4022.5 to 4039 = -0.07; 13.7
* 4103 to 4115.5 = 0.10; 12.2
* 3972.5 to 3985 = 0.01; 12.2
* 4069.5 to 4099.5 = 0.02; 13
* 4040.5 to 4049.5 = -0.07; 13.7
